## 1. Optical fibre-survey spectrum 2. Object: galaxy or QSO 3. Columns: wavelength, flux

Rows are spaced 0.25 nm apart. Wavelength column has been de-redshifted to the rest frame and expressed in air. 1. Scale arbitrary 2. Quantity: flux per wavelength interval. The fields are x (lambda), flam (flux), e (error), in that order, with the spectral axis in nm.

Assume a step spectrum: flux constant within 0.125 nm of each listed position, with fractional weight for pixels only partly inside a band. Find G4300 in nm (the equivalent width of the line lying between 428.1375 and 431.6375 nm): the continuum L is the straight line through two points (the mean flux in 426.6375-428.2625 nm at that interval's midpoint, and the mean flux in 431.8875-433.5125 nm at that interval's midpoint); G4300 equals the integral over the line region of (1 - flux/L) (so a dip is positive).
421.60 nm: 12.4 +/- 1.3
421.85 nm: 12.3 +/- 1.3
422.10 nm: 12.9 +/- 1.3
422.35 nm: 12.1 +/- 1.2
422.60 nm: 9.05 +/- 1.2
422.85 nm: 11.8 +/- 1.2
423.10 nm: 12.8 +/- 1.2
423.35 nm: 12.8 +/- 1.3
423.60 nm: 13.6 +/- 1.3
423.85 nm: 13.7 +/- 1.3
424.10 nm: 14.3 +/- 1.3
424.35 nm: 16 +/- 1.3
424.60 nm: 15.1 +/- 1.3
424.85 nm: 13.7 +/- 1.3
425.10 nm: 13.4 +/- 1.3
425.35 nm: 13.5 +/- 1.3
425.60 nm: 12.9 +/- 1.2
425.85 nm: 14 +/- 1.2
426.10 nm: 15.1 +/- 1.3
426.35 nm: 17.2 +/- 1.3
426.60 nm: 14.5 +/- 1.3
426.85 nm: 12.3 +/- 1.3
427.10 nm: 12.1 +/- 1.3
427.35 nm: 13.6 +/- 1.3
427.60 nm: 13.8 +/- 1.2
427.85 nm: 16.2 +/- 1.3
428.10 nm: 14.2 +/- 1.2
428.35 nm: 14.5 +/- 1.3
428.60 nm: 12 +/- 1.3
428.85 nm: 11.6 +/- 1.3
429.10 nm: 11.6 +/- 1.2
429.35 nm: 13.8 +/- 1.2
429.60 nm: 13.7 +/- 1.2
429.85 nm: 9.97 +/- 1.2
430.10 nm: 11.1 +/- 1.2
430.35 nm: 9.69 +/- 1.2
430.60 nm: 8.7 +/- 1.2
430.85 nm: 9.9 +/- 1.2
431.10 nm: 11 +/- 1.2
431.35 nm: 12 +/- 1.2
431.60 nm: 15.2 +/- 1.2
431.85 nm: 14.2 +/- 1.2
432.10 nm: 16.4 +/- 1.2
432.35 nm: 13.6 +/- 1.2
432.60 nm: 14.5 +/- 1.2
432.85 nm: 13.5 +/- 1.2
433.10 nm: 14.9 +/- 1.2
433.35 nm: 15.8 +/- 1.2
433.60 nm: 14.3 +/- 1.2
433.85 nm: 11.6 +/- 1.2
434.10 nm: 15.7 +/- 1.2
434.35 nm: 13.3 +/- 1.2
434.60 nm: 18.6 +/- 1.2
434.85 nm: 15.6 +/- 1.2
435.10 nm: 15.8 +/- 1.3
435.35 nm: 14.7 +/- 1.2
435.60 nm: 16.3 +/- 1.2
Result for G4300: 0.606 nm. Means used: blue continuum 13.8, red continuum 14.7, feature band 11.7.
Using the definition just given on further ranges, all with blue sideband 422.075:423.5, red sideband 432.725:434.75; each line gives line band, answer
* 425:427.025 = -0.217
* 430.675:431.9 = 0.165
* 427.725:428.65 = -0.079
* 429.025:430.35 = 0.177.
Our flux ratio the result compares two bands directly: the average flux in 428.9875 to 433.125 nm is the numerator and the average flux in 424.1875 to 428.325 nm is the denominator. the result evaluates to 0.9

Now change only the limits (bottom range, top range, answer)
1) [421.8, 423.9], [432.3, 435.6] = 1.21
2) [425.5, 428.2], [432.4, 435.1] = 1.04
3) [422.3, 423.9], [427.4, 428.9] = 1.13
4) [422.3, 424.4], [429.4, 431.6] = 0.87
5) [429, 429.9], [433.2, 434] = 1.12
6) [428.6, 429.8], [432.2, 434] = 1.13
